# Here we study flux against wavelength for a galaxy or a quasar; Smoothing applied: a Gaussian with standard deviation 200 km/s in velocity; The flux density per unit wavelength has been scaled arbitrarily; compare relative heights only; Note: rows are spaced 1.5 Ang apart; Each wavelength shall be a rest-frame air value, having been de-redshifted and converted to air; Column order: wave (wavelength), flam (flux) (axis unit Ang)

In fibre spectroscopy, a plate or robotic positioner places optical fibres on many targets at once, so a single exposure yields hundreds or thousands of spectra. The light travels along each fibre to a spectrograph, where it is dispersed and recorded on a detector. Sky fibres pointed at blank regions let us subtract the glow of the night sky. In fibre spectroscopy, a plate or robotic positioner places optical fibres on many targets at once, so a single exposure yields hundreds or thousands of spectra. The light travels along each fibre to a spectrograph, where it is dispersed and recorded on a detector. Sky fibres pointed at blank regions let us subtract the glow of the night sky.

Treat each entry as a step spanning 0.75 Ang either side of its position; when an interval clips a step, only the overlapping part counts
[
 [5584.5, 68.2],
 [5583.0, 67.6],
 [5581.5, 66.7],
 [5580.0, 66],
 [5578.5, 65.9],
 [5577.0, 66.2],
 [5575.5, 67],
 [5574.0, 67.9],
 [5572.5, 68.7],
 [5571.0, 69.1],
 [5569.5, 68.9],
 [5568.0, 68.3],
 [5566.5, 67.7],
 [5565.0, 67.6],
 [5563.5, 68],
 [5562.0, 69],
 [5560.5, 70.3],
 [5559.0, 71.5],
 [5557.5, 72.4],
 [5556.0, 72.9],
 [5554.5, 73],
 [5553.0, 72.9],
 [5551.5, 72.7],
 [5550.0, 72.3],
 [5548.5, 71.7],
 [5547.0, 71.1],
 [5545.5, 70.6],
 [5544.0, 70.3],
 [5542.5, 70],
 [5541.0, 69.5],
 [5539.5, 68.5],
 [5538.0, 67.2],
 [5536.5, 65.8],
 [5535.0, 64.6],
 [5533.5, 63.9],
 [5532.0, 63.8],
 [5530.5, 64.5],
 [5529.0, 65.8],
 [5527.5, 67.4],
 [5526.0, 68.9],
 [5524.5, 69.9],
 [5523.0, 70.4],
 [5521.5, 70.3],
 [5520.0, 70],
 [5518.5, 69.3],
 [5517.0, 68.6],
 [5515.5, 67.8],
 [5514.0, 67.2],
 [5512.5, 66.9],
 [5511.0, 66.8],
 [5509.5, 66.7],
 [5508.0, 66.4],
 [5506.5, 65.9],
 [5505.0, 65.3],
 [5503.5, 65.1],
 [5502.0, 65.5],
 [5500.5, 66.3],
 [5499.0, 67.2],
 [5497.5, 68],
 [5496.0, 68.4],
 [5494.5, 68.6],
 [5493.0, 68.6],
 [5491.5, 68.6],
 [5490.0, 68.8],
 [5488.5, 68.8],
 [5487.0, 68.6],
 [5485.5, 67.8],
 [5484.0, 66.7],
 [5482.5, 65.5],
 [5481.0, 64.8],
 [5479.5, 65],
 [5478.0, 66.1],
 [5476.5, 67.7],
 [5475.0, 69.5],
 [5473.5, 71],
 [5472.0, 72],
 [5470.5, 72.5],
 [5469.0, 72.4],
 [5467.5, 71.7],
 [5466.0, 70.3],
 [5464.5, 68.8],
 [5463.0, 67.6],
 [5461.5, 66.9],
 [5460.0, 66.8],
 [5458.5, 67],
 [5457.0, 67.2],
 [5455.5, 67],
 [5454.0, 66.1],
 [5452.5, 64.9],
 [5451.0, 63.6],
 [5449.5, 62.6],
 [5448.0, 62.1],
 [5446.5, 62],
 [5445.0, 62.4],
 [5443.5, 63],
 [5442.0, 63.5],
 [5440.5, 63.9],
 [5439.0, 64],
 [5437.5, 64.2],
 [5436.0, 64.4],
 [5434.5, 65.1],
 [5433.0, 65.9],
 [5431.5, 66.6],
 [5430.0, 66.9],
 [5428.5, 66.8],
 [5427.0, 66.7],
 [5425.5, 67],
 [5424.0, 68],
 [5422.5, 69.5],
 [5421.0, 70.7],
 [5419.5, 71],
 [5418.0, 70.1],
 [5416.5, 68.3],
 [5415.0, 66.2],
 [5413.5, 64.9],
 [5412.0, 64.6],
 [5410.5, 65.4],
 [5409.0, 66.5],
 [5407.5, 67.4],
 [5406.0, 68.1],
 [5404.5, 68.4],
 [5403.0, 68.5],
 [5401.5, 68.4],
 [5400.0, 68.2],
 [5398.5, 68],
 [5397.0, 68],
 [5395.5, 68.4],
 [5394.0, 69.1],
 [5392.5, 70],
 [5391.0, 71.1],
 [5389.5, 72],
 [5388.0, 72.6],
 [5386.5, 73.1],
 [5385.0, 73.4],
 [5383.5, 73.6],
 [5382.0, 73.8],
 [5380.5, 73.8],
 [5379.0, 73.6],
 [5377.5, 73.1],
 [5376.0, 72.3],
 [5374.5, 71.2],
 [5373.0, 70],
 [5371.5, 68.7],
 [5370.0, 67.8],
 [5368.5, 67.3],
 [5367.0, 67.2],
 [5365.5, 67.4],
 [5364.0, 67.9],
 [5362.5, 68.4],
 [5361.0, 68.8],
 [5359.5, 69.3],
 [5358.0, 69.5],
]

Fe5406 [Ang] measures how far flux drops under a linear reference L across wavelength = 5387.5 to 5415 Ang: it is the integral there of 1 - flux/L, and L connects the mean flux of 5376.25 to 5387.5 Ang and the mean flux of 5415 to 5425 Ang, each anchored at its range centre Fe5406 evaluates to 1.20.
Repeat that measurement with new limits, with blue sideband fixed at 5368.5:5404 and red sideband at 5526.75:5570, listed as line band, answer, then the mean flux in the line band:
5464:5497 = 0.5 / 68.7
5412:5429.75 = 0.6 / 67.9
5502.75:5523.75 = 0.5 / 67.6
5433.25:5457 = 2.0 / 64.1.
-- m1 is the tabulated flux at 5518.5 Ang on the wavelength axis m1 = 69.3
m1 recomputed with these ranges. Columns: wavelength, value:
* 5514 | 67.2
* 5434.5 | 65.1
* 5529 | 65.8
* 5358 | 69.5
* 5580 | 66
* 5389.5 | 72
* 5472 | 72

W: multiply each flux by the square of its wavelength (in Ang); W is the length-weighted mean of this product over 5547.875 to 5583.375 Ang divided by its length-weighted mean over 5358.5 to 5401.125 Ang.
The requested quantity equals 1.1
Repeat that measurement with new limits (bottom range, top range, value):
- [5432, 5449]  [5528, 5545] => 1.09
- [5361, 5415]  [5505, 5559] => 1.04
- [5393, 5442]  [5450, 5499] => 1.03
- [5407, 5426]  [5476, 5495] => 1.02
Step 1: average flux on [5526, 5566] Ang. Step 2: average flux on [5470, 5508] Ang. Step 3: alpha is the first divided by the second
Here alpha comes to 1.02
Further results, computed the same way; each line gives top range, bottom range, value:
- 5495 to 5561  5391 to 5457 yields 1.03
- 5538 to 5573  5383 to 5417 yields 1.02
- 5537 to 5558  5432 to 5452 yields 1.12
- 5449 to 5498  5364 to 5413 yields 0.97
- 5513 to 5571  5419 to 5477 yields 1.03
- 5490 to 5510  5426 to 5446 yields 1.03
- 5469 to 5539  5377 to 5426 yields 0.97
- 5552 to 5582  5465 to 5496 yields 1.00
